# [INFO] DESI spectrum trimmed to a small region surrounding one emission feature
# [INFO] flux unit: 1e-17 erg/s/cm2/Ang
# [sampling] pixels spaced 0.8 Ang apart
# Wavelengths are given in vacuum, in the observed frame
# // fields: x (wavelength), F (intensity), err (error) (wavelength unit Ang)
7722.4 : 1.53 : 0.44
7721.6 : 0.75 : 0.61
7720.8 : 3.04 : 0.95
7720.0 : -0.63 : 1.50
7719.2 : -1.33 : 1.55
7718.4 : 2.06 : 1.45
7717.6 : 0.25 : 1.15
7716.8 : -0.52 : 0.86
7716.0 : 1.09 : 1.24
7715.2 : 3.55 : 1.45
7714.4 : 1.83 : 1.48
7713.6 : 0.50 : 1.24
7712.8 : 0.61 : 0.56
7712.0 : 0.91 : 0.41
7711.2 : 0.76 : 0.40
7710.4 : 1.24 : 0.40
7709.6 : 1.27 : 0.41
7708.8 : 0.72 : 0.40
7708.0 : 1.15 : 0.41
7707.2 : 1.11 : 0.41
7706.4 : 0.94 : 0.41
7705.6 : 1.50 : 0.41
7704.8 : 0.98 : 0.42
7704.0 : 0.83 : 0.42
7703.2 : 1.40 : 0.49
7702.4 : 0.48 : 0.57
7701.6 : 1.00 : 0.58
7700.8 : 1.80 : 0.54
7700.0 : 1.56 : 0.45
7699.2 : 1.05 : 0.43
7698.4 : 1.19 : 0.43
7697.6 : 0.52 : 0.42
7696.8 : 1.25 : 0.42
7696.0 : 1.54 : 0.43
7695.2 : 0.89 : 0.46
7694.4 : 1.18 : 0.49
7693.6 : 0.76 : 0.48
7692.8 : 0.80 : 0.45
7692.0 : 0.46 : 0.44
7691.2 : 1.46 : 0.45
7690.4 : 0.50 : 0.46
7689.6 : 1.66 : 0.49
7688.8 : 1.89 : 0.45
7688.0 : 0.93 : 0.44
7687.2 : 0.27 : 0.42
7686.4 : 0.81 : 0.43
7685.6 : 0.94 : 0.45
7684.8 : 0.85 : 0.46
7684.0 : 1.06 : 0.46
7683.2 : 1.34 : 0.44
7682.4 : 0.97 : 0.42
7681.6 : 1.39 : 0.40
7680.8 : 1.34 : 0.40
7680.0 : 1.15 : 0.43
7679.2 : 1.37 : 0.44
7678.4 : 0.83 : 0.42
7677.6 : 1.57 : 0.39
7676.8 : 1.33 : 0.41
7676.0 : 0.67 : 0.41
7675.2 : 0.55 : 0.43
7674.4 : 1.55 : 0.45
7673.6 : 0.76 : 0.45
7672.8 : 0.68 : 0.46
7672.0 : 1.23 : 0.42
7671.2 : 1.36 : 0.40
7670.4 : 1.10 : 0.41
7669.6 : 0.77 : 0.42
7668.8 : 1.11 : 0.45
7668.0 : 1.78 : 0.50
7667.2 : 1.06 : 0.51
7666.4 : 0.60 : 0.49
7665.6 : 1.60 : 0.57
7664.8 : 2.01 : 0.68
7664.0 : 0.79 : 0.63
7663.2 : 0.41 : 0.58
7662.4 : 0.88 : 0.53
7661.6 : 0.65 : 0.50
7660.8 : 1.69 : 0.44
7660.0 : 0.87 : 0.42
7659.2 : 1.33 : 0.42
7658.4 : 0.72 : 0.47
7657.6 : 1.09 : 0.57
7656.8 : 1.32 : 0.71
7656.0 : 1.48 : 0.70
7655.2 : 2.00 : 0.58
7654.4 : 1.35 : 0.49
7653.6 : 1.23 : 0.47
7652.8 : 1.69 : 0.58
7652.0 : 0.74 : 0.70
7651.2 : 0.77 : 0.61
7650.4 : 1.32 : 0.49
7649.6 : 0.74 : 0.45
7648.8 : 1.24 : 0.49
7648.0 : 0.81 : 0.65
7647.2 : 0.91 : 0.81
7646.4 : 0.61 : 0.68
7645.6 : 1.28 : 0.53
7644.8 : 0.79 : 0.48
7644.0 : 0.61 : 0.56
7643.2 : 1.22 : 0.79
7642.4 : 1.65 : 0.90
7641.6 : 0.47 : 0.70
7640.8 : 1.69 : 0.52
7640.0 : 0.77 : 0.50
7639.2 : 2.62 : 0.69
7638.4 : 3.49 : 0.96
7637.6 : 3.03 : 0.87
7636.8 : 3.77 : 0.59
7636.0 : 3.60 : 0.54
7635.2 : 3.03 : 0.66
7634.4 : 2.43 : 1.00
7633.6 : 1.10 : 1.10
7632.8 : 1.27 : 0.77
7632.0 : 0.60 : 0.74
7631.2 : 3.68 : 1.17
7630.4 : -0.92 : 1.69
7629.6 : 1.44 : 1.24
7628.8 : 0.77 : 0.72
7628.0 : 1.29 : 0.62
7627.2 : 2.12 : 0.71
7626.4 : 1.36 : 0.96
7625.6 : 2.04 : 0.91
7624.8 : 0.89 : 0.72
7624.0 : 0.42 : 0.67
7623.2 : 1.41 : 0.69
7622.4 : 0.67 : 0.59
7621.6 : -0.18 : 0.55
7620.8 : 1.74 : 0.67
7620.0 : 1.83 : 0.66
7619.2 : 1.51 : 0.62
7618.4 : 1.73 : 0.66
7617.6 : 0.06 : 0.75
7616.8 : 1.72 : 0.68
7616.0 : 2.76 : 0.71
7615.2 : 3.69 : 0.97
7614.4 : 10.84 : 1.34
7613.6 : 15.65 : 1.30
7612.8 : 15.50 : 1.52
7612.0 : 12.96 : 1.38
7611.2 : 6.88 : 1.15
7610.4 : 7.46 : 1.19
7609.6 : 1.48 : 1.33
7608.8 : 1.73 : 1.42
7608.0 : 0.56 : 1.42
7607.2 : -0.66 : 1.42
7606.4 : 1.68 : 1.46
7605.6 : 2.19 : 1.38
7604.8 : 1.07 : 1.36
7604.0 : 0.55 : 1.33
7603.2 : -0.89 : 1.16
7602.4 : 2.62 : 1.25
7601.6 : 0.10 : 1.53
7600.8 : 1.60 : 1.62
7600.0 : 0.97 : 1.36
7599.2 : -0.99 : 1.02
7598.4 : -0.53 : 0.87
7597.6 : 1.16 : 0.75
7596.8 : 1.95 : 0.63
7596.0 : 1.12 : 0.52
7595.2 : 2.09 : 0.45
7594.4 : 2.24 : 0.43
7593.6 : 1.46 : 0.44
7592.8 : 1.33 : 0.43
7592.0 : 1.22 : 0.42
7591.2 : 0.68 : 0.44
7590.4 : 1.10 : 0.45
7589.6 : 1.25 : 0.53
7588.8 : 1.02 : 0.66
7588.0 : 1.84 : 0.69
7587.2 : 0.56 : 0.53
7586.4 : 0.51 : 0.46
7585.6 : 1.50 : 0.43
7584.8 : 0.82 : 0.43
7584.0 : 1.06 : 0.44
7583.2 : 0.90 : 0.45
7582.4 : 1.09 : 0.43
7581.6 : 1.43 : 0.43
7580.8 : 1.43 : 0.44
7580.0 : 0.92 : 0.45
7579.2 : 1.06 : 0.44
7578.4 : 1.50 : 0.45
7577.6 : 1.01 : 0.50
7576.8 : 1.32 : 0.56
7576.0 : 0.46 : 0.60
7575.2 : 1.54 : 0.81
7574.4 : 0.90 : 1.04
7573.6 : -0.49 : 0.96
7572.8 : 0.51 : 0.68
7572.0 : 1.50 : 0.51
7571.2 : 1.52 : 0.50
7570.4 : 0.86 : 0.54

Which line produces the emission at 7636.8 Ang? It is [N II] 6583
